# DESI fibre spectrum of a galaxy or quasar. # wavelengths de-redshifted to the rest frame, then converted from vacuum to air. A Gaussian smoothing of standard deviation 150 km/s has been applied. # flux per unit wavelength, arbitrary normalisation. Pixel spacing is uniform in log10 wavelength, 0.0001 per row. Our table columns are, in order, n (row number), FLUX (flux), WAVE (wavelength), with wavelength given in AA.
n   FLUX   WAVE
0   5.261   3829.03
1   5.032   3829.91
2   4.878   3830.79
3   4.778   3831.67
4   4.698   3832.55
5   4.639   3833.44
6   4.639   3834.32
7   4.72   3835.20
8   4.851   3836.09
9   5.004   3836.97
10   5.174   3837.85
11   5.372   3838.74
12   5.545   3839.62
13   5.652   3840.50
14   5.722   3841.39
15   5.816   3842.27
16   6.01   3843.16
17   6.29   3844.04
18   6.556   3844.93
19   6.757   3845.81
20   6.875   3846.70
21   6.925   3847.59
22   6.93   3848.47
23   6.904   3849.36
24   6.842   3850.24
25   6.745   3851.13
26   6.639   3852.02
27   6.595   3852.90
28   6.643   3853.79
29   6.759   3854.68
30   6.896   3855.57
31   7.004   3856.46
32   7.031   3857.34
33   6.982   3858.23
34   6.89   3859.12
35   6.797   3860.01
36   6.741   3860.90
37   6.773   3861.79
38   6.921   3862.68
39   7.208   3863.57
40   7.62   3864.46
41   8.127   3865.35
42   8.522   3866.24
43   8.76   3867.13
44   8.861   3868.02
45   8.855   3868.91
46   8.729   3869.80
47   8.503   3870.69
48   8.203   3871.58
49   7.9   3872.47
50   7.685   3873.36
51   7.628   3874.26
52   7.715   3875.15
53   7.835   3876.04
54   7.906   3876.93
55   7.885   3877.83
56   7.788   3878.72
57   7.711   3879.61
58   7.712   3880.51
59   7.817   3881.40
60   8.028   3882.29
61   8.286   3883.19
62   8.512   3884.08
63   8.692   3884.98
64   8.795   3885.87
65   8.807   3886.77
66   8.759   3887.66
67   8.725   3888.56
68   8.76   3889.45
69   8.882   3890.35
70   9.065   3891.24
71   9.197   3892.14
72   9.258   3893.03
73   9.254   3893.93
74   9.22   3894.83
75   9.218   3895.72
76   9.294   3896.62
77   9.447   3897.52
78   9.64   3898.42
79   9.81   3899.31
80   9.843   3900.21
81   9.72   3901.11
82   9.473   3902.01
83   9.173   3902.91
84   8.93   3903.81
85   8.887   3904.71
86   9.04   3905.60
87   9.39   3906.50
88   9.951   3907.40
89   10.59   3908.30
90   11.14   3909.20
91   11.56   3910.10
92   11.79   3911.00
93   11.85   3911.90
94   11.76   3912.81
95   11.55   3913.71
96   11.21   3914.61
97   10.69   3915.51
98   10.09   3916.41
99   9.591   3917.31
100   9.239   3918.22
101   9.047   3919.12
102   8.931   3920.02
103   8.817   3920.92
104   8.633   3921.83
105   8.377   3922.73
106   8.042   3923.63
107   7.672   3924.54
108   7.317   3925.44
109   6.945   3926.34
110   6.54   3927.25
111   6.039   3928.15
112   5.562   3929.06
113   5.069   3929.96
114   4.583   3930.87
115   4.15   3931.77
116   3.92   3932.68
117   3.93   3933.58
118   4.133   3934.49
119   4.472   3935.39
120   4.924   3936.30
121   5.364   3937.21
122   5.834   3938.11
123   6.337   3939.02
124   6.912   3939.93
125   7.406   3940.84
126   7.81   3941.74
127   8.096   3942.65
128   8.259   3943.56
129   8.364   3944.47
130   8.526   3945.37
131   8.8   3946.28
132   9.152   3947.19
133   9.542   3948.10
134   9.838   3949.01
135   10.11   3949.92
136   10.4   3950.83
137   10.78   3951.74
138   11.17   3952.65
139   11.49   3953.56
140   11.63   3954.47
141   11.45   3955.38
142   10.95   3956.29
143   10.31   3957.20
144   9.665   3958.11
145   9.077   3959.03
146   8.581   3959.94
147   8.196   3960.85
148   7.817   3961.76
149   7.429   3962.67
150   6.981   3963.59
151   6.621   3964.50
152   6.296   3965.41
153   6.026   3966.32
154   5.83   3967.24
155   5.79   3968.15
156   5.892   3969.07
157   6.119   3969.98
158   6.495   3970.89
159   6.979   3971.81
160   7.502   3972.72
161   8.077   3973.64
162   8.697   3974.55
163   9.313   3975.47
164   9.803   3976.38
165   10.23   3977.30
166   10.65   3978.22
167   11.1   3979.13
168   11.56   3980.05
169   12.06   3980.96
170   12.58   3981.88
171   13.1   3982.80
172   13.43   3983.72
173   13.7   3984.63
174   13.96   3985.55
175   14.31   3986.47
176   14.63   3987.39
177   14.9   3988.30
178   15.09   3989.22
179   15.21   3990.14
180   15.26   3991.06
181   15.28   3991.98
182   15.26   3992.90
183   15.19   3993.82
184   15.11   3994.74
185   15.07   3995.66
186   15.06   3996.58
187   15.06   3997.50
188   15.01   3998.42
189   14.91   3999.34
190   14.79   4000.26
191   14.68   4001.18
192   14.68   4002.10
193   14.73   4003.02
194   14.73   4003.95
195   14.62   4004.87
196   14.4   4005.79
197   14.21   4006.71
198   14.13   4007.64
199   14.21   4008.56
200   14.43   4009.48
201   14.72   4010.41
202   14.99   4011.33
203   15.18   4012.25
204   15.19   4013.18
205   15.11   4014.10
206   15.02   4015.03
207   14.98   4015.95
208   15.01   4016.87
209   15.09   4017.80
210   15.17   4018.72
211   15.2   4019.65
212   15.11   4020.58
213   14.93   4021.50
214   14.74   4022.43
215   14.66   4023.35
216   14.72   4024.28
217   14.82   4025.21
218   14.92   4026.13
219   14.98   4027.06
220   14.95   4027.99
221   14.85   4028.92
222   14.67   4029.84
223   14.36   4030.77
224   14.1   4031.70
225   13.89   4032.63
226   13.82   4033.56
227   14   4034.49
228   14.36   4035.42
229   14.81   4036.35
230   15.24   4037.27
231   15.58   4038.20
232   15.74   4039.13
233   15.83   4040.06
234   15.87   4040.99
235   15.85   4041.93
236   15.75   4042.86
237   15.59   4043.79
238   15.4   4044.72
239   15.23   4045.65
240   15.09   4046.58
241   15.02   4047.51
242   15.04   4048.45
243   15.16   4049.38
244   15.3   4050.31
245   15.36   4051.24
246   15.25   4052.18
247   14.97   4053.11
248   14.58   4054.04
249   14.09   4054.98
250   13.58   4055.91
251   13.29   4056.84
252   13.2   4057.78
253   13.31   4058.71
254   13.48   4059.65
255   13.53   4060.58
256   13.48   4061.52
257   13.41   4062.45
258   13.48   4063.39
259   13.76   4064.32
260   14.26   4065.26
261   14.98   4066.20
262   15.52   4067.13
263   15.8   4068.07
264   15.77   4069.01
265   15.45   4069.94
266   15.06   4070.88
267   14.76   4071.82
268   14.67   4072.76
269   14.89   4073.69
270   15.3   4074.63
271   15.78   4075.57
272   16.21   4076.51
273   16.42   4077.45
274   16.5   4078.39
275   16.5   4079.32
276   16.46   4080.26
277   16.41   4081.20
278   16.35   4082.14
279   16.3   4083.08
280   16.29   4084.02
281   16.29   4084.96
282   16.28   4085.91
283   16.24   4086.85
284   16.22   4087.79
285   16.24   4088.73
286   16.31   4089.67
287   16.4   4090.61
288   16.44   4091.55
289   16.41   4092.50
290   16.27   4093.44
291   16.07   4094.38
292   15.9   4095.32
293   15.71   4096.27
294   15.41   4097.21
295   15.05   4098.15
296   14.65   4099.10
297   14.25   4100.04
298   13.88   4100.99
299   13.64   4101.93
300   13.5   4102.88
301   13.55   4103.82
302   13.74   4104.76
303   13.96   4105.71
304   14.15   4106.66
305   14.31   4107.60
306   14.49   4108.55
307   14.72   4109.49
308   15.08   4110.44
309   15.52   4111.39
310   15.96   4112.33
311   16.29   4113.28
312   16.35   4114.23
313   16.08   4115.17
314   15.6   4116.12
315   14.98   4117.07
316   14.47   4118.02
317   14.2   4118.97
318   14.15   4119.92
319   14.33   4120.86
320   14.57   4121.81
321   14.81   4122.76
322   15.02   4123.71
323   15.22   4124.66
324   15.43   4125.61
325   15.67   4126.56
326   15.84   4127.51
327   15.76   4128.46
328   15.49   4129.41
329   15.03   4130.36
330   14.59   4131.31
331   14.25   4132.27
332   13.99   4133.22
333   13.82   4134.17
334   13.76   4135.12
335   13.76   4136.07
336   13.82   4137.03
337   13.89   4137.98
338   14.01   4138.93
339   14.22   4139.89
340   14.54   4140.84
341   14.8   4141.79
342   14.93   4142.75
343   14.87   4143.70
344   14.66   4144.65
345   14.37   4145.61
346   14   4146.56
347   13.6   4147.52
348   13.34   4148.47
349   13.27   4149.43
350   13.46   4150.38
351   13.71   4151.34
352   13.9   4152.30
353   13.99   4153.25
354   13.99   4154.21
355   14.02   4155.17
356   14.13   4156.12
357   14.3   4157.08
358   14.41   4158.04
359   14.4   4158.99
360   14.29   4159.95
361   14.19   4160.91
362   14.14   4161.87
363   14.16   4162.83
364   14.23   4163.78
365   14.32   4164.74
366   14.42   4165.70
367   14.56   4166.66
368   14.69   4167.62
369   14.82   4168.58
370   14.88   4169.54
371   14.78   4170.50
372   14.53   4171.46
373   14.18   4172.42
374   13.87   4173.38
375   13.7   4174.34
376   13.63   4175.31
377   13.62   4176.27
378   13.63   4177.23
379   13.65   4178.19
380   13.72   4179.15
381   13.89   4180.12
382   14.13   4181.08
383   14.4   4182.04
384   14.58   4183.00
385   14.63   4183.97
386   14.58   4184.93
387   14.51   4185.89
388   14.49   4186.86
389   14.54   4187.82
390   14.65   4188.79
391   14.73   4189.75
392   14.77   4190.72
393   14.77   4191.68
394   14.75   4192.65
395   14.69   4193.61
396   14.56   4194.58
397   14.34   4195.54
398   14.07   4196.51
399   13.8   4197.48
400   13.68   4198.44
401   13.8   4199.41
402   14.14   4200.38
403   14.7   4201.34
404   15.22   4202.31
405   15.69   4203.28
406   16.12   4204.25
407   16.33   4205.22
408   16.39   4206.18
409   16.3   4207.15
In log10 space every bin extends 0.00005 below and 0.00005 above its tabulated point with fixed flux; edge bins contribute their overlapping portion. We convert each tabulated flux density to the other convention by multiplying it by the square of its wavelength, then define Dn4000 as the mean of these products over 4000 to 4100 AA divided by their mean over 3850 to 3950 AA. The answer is 2.00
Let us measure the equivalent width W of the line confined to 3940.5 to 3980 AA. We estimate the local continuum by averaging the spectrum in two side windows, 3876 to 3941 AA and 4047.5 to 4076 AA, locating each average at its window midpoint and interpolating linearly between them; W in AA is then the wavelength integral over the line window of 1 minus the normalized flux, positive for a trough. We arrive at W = 6.42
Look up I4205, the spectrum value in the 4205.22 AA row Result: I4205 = 16.33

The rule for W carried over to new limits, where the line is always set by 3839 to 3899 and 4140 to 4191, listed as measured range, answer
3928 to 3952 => 6.1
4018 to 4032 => -4.6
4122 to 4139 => -1.5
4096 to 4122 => -3.5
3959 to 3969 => 2.8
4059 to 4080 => -4.9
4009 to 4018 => -3.4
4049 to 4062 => -2.6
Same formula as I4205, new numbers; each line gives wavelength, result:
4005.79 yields 14.4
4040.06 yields 15.83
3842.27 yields 5.816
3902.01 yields 9.473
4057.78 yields 13.2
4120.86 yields 14.33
